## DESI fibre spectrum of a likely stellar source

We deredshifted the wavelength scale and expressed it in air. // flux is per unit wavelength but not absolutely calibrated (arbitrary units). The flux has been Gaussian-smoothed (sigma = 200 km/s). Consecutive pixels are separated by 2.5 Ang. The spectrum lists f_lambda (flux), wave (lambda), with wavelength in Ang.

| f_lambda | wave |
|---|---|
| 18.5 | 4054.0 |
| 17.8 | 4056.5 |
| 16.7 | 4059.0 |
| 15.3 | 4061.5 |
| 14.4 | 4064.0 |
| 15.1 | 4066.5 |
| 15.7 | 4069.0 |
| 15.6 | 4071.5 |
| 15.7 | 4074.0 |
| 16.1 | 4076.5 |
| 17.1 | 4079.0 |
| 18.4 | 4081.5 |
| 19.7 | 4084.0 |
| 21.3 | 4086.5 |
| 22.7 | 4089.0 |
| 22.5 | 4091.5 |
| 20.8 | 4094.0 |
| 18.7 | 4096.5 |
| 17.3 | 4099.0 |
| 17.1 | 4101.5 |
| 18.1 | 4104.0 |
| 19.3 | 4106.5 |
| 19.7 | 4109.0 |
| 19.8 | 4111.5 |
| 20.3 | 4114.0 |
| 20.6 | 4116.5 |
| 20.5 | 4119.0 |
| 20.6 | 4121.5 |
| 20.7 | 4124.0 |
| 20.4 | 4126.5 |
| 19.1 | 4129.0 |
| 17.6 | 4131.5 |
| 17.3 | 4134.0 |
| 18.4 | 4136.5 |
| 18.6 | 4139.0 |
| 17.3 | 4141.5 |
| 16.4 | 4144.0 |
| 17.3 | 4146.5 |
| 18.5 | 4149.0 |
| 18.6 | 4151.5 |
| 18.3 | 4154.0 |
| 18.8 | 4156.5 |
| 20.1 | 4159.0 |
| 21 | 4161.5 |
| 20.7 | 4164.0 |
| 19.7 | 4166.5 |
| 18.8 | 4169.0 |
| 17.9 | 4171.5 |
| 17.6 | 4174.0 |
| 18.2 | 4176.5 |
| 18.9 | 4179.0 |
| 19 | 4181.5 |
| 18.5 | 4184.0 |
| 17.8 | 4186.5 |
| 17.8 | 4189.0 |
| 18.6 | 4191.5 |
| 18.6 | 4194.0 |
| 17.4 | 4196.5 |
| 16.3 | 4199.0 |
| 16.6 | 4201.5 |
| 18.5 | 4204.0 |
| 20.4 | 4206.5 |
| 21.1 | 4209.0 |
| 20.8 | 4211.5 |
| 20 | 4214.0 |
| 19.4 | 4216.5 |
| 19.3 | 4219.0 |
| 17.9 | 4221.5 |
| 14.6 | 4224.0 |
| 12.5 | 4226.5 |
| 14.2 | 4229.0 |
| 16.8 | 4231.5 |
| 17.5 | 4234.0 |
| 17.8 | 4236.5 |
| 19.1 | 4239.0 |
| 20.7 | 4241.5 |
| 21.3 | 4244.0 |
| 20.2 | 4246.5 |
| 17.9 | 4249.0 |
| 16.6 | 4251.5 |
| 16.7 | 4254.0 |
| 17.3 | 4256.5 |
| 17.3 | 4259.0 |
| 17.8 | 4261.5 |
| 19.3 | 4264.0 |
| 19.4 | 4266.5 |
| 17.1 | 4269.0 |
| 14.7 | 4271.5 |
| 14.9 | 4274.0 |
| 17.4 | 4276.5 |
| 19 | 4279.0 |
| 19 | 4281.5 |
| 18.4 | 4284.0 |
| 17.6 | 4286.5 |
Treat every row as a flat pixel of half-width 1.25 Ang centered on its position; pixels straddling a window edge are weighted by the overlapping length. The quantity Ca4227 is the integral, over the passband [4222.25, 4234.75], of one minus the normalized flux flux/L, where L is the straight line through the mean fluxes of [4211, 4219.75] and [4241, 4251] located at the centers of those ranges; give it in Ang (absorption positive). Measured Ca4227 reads 2.9 Ang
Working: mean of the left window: 19.8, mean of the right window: 19.7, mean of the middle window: 15.1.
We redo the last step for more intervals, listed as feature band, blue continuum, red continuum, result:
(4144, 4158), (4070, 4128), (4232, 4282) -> 0.5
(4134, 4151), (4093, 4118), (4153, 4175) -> 1.3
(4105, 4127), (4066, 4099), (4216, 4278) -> -2.3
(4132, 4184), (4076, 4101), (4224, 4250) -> 0.2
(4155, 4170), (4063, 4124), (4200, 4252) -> -1.1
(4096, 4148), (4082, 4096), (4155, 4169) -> 4.4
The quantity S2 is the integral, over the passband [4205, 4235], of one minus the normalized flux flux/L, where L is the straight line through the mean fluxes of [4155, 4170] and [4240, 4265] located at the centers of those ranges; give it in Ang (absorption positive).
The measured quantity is 1.77 Ang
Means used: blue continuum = 19.8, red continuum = 18.5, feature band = 17.9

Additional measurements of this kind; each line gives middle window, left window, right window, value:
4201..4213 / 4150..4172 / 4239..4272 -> -0.5 Ang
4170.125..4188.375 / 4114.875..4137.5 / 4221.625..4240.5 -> -0.4 Ang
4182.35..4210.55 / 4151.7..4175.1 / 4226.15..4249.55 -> 0.4 Ang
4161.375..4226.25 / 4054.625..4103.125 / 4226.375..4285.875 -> -2.9 Ang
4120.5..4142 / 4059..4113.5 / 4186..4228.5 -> -1.0 Ang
